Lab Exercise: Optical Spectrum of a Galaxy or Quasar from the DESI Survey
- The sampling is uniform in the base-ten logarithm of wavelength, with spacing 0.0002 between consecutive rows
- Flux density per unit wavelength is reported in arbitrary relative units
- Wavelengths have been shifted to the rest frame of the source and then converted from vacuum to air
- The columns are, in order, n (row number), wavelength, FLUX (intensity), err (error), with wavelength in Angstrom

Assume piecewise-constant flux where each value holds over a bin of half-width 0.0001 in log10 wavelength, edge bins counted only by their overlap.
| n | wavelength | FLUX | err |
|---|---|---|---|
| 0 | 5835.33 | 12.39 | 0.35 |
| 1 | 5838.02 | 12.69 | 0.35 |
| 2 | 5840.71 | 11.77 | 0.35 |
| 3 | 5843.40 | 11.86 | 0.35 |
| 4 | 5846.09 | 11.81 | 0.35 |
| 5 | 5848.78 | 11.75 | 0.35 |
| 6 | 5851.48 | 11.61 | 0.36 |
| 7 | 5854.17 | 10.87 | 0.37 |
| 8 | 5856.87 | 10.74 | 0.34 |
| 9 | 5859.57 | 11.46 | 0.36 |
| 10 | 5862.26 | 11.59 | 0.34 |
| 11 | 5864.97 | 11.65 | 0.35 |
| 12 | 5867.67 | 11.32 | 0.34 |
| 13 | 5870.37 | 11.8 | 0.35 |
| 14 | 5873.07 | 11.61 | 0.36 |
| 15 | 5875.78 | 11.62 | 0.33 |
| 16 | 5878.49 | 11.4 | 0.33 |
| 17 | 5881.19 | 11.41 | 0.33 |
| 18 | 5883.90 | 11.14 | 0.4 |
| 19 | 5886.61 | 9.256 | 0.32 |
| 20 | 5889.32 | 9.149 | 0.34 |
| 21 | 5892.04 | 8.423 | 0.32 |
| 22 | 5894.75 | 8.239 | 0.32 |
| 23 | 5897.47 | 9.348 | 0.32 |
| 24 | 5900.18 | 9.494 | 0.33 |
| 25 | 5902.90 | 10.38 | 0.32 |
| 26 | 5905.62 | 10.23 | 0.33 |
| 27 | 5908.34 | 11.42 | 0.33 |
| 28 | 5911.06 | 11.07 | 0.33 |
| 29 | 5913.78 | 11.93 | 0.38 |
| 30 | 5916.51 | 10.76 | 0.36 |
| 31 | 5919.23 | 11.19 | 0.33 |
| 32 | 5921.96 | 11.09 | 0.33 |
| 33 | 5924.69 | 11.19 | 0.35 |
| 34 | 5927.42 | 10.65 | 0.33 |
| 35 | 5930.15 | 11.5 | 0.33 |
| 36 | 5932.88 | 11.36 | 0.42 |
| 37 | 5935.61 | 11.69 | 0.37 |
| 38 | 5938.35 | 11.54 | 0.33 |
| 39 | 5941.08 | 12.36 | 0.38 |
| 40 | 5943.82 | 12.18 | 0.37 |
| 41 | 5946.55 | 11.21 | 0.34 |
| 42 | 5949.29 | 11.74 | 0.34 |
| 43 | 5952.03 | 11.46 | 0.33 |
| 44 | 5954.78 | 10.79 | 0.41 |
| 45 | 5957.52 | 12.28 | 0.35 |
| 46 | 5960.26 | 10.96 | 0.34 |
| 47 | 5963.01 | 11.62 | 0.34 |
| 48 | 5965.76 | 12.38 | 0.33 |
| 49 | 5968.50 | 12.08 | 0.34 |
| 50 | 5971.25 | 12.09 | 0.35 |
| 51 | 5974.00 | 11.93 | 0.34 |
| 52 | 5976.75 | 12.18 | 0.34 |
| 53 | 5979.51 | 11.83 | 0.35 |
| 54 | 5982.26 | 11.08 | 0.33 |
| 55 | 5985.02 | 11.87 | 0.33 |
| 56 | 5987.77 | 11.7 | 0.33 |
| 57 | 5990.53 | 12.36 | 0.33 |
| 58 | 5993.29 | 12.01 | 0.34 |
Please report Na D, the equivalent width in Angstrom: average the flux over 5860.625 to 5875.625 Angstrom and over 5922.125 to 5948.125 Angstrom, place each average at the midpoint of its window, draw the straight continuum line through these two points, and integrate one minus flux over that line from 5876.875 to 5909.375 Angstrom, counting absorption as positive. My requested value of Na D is 4.42 Angstrom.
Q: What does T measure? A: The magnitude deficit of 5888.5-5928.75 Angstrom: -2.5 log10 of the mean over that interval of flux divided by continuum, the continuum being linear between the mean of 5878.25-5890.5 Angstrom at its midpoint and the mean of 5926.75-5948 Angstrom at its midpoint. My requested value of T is 0.066 mag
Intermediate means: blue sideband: 10.4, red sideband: 11.6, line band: 10.3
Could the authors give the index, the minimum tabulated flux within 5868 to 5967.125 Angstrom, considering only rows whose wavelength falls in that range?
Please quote 8.239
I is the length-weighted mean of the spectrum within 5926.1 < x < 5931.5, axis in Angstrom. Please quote 11.1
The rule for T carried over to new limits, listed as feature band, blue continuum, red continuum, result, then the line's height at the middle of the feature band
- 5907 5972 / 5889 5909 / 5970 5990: -0.083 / 10.7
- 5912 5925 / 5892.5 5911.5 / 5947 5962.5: -0.085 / 10.4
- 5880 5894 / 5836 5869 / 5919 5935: 0.167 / 11.4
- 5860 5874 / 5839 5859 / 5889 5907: -0.086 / 10.7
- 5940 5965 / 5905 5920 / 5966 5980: 0.011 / 11.8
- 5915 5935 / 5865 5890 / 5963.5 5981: 0.041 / 11.6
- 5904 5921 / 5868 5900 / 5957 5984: -0.027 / 10.8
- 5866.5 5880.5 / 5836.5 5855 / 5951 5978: 0.022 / 11.8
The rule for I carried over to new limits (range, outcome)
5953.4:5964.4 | 11.4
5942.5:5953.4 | 11.7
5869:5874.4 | 11.7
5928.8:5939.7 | 11.5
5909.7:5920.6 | 11.2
